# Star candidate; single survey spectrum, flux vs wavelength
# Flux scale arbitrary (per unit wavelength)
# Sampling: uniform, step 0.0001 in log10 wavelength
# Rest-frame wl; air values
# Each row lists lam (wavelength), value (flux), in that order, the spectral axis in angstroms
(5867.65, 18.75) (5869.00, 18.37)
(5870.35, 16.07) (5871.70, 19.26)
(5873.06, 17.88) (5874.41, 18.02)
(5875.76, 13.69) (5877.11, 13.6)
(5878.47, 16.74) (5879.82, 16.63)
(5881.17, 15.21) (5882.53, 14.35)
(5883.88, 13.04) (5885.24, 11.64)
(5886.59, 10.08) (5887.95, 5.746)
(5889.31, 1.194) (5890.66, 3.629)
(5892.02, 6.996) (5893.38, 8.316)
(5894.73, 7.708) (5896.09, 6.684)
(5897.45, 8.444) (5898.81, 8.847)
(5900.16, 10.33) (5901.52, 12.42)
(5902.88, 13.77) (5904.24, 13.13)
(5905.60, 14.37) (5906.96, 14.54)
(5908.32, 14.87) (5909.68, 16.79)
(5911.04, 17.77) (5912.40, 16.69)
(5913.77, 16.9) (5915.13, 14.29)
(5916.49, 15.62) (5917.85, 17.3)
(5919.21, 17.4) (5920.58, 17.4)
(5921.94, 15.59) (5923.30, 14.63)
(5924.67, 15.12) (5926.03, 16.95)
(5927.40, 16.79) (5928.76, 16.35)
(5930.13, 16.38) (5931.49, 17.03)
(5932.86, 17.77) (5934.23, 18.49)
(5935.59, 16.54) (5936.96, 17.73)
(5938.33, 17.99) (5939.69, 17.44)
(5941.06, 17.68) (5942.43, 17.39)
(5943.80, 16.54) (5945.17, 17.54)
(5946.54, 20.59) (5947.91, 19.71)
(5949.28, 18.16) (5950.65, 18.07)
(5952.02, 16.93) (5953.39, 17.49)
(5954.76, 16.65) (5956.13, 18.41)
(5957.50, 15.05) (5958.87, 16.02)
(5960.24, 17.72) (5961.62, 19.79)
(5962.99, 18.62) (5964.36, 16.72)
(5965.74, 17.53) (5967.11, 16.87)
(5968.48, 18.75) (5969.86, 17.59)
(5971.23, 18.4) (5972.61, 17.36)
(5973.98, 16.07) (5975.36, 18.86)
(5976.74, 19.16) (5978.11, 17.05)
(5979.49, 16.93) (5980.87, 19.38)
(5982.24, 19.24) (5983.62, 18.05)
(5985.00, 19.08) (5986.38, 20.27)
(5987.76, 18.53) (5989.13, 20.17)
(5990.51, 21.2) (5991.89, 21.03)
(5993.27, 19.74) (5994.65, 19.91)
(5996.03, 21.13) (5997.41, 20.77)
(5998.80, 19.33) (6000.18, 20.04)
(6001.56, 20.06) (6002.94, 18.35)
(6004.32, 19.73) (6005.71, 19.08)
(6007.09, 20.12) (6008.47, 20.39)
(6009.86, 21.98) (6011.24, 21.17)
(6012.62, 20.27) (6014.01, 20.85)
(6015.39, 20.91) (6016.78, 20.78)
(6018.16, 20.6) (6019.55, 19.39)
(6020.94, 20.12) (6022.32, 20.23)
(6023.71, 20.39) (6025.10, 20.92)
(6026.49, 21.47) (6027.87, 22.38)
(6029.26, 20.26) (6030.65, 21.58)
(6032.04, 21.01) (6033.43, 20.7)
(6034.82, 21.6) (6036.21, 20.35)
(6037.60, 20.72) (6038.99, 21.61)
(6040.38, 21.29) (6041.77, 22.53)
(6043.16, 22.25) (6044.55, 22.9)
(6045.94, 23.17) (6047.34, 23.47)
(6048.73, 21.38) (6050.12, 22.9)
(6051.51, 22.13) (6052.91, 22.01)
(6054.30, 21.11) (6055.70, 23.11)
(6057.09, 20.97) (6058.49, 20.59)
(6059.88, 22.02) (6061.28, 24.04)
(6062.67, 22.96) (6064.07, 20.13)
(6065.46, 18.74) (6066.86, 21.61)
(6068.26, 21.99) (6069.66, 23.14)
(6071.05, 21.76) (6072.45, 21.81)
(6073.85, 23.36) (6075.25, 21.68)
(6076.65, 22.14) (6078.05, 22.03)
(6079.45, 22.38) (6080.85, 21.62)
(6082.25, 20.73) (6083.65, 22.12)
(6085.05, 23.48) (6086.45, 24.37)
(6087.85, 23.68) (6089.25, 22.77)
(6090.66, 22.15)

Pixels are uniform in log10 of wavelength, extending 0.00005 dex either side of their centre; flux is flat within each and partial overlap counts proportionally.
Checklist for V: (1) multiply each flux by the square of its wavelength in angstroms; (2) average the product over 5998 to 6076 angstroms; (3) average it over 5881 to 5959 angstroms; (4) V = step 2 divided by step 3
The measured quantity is 1.5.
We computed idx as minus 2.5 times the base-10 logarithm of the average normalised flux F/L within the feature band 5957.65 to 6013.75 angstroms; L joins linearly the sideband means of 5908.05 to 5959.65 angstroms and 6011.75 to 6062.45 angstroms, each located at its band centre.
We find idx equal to 0.01 mag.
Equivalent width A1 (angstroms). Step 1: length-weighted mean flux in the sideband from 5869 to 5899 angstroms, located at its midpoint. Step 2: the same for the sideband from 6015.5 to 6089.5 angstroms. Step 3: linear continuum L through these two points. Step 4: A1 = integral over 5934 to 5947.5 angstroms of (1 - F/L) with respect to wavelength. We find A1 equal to -2.4 angstroms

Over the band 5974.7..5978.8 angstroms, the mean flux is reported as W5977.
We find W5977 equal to 18.4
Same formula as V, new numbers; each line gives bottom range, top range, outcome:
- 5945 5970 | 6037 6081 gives 1.28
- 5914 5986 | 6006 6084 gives 1.27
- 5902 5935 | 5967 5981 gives 1.13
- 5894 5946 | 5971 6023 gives 1.32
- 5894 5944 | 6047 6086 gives 1.52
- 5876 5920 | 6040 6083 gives 1.88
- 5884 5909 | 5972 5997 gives 2.03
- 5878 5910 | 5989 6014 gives 1.92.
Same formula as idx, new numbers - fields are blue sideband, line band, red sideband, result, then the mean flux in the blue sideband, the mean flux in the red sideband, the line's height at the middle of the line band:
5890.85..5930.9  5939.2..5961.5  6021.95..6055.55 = -0.09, 13.8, 21.6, 16.2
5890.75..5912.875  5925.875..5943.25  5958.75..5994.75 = -0.18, 11.7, 18.5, 14.7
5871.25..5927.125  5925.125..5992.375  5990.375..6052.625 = -0.06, 13.3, 20.9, 17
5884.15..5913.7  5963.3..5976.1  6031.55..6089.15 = -0.12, 10.8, 22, 15.7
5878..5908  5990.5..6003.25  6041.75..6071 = -0.13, 10.6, 22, 17.9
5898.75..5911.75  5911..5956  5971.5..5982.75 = -0.11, 13.9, 18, 15.5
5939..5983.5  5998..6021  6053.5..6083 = -0.03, 17.8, 21.8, 19.6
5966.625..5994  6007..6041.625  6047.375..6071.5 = -0.02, 18.7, 21.9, 20.5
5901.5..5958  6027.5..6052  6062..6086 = -0.06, 16.7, 21.9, 20.7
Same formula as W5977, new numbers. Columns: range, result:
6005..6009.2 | 19.8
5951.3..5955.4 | 17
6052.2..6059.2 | 21.5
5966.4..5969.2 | 17.8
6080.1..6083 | 21.2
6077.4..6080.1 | 22.2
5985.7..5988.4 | 19.4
